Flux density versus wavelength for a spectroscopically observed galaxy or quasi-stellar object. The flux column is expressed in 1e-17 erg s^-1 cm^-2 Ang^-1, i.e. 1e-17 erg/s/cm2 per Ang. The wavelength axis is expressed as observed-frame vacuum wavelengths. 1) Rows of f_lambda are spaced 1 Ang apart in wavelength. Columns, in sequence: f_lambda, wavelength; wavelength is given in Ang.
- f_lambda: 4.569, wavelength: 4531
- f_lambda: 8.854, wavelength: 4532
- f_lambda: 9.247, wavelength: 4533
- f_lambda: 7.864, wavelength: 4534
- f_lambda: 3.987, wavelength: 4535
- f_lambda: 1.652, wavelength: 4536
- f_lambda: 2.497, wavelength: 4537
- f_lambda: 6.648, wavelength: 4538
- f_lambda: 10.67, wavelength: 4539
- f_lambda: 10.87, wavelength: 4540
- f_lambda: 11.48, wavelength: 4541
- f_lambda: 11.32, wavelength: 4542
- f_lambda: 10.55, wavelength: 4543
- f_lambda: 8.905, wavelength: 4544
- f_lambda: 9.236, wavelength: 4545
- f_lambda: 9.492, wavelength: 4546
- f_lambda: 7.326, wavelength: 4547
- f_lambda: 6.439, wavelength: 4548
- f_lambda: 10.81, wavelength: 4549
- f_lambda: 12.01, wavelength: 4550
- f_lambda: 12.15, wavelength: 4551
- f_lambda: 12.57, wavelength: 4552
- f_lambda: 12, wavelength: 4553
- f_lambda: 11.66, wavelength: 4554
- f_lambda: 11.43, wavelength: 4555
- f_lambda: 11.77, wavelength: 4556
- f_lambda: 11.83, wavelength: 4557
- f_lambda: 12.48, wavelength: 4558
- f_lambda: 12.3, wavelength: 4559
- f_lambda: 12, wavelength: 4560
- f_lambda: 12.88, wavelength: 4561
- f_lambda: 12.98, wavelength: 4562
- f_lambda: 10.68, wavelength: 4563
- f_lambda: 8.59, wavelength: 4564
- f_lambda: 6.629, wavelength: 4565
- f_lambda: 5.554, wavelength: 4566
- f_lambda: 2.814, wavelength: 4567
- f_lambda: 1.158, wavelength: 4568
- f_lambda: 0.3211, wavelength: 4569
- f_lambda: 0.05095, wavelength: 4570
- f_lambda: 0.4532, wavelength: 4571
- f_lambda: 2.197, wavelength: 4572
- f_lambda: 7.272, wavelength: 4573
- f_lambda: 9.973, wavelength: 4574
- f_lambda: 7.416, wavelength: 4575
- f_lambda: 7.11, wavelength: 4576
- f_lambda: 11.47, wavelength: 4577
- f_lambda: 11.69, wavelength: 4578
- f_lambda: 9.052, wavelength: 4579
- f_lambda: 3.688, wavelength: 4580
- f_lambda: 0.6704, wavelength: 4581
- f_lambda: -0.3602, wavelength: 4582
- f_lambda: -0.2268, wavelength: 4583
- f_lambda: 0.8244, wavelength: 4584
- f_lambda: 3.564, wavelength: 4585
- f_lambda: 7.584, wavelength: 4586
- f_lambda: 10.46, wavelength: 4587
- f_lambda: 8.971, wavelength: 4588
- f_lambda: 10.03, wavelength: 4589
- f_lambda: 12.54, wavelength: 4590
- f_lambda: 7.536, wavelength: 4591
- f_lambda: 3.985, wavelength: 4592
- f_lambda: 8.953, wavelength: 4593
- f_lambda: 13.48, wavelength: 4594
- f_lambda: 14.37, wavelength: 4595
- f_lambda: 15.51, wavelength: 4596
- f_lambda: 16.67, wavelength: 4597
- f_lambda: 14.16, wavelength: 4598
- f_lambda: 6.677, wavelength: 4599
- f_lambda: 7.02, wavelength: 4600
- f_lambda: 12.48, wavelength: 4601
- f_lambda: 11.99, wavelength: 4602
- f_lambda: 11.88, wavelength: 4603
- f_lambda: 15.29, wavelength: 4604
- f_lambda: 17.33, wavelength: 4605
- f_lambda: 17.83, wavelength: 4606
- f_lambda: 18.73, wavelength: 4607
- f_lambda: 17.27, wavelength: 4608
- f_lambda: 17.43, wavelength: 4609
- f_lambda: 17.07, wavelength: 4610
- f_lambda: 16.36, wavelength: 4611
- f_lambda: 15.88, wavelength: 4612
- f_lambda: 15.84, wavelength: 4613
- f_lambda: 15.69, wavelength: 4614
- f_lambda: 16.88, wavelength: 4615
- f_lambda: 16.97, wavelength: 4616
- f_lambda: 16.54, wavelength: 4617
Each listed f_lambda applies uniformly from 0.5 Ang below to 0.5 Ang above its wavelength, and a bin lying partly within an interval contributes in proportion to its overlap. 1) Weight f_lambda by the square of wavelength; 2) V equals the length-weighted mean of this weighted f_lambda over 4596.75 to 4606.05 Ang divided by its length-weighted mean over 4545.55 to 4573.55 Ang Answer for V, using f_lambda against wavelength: 1.5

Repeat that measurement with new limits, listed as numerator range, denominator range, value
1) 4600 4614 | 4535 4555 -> 1.71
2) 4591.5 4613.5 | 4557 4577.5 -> 1.93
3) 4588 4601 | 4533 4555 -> 1.22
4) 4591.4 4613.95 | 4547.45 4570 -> 1.52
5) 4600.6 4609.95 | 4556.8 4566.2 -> 1.49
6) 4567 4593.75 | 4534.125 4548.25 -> 0.72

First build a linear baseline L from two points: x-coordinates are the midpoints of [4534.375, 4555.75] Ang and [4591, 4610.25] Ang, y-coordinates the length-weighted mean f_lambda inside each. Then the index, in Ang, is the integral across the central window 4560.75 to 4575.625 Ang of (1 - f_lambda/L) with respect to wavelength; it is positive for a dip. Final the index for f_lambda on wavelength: 6.9 Ang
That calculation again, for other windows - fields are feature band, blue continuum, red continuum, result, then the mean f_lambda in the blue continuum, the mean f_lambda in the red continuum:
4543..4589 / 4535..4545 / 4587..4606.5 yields 8.5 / 8.12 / 11.9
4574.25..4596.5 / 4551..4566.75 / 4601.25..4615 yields 9.9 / 10.9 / 16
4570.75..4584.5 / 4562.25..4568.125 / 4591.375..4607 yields 5.4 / 6.51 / 12.7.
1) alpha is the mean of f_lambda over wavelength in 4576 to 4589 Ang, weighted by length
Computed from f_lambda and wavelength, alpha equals 5.84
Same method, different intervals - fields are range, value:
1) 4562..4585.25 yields 5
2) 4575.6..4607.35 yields 9.68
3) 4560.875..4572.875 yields 5.18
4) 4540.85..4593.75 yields 8.01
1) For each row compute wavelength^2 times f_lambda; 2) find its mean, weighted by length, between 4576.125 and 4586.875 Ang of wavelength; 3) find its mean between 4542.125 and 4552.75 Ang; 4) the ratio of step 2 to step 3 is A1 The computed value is 0.51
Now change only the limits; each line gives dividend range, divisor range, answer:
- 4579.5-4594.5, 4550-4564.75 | 0.53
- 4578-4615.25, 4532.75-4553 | 1.29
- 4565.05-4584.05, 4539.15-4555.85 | 0.42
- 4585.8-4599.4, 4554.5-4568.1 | 1.13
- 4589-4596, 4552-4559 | 0.90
